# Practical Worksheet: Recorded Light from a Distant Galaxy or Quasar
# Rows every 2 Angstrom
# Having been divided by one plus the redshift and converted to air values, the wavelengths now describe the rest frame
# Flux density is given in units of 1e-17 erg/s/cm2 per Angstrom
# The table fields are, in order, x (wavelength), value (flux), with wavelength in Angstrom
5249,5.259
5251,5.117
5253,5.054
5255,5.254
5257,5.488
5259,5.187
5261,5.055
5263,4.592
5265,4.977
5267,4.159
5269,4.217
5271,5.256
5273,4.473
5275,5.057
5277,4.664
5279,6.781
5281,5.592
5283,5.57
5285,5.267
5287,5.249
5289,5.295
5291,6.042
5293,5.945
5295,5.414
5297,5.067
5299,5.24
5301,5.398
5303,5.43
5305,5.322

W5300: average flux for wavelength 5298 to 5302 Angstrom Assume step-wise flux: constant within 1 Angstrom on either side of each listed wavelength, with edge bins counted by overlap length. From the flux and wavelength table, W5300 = 5.32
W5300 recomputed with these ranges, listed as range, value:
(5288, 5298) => 5.55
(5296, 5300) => 5.15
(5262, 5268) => 4.58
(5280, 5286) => 5.48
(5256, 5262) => 5.24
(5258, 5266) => 4.95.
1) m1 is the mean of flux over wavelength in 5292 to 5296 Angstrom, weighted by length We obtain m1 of 5.68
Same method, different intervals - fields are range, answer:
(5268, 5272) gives 4.74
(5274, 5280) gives 5.5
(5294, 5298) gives 5.24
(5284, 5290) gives 5.27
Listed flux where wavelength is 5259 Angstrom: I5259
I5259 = 5.187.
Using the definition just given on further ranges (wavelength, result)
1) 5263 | 4.592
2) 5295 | 5.414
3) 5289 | 5.295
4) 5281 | 5.592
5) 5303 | 5.43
